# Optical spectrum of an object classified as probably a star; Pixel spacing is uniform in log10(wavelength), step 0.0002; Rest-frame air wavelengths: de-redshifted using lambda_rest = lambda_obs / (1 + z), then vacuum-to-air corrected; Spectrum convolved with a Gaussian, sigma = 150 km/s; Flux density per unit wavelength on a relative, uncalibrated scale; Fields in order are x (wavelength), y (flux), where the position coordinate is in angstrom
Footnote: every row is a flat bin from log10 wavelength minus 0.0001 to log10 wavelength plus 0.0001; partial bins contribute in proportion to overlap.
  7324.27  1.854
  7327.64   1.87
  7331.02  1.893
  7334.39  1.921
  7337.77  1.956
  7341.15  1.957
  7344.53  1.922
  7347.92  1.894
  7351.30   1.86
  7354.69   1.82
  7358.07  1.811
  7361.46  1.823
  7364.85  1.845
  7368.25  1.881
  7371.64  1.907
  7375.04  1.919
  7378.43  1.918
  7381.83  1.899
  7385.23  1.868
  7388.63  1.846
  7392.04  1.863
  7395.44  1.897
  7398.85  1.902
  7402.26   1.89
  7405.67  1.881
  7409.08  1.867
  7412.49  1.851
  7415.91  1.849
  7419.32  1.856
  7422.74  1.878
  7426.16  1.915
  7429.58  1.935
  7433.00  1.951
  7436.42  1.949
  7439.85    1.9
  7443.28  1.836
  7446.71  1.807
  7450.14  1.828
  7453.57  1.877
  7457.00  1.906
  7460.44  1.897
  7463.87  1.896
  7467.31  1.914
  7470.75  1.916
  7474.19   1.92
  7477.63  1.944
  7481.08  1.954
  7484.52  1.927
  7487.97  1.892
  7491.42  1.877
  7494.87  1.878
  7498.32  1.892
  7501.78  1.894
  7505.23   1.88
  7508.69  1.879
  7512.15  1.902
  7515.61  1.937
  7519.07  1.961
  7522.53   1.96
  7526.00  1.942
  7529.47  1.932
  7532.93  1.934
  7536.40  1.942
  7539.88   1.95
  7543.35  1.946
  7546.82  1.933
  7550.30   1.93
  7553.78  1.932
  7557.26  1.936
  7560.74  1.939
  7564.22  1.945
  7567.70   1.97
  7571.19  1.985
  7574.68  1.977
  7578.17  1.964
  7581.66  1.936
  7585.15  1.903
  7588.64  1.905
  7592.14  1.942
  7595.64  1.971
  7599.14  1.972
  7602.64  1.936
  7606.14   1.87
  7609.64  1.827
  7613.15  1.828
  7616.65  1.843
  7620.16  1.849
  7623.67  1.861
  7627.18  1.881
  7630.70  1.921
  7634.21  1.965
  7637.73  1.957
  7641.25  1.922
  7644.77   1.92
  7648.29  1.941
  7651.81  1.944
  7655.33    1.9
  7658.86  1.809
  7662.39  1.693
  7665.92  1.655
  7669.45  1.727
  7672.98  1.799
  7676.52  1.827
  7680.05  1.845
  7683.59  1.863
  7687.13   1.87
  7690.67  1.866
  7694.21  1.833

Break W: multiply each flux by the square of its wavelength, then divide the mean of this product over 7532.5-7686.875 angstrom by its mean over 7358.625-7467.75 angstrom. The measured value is 1.1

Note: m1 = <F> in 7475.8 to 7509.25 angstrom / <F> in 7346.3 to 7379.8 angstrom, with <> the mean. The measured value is 1.0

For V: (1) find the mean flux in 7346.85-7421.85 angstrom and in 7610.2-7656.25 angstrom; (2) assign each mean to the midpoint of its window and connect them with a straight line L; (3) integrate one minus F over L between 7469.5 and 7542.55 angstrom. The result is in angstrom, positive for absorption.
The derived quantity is -1.4 angstrom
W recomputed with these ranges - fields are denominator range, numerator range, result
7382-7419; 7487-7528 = 1.05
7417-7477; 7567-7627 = 1.05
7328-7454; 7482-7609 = 1.07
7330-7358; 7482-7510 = 1.04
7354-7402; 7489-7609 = 1.08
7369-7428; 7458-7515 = 1.04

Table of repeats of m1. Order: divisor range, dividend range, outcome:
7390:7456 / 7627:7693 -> 0.99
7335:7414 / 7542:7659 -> 1.02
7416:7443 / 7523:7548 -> 1.02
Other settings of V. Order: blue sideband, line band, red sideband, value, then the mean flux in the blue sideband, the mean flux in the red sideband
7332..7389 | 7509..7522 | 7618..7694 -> -0.41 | 1.89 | 1.86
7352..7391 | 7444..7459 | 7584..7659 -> 0.20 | 1.87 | 1.91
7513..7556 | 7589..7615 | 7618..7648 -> 0.18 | 1.94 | 1.91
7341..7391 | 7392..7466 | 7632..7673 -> -0.51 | 1.88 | 1.86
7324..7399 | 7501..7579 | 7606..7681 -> -3.07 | 1.88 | 1.85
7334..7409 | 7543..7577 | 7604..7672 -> -1.53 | 1.88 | 1.86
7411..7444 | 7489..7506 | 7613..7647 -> 0.10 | 1.89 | 1.9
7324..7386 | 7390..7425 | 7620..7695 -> 0.14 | 1.89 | 1.86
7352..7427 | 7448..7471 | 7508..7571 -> 0.19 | 1.87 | 1.94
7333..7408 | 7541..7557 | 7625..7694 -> -0.58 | 1.89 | 1.86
